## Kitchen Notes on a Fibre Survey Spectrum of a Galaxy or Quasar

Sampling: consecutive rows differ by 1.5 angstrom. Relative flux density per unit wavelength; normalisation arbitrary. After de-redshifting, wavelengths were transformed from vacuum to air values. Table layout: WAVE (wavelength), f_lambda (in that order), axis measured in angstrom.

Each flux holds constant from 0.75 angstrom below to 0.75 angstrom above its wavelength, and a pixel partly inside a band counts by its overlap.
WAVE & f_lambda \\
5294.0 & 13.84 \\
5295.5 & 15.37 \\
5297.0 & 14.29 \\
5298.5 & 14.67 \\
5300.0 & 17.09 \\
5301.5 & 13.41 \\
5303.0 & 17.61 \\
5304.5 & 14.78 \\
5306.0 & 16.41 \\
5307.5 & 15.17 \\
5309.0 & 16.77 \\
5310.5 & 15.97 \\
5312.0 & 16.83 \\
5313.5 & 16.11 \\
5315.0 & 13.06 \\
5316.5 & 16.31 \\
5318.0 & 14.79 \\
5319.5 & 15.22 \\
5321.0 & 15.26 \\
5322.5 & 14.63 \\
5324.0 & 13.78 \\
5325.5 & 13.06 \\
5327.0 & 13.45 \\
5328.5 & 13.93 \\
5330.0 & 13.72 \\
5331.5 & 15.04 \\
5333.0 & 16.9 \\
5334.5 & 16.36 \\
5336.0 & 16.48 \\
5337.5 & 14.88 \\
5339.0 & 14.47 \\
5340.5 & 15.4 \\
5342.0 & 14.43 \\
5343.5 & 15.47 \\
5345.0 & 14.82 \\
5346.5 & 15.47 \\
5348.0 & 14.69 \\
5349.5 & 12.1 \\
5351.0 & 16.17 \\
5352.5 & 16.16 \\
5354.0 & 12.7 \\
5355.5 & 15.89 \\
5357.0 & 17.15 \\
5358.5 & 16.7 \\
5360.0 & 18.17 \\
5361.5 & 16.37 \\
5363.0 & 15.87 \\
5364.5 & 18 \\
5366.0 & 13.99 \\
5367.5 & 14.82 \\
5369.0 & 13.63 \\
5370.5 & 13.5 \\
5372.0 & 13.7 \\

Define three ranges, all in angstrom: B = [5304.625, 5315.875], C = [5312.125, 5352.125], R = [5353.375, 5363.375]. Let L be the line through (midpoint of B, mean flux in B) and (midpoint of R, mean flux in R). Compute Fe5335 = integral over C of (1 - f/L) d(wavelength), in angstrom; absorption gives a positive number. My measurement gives 2.6 angstrom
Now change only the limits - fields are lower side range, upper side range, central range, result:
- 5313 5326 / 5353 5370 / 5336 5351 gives 0.5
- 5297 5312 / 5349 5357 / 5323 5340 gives 0.6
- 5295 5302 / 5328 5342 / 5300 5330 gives 0.0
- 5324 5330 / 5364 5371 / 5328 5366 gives -3.6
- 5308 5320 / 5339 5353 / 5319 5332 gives 1.0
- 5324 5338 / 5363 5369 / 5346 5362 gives -0.4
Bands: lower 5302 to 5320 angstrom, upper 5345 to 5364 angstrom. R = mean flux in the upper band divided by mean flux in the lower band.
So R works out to 1.0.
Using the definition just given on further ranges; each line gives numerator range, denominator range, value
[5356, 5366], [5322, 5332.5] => 1.20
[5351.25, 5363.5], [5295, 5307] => 1.04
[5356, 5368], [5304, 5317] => 1.04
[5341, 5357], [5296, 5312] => 0.95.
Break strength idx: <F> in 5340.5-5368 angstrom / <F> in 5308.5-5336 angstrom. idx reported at 1.0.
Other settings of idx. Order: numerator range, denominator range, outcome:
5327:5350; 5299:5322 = 0.95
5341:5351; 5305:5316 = 0.93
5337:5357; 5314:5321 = 1.00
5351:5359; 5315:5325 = 1.06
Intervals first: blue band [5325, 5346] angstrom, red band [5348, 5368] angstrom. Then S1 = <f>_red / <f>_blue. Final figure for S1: 1.1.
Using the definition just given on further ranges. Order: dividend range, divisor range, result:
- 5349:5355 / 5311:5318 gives 0.93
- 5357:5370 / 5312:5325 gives 1.07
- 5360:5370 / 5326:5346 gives 1.04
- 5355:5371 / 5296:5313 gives 1.01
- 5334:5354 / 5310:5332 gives 1.02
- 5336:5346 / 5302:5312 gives 0.93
